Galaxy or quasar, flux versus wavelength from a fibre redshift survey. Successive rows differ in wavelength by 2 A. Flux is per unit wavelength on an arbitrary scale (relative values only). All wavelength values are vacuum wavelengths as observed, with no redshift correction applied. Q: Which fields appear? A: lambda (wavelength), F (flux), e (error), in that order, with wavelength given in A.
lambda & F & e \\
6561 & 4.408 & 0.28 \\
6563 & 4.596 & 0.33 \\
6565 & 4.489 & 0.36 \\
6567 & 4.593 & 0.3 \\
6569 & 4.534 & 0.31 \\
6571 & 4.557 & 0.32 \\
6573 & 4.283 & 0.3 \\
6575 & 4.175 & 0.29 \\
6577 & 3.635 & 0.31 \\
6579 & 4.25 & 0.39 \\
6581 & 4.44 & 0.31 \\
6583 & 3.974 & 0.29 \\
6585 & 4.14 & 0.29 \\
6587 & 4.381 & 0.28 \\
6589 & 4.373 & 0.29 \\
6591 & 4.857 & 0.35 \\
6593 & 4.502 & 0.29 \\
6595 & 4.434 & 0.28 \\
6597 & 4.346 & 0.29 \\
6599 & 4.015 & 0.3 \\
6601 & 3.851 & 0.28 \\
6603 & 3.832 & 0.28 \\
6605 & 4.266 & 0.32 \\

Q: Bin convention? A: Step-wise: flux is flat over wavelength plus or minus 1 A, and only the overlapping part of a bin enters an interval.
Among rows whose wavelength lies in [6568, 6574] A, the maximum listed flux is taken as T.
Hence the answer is 4.557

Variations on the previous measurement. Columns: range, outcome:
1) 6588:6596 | 4.857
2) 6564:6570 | 4.593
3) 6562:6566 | 4.596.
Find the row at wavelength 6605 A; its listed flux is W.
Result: 4.266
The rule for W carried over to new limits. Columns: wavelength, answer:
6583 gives 3.974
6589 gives 4.373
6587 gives 4.381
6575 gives 4.175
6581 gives 4.44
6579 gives 4.25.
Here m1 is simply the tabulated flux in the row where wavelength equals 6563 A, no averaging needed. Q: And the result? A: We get 4.596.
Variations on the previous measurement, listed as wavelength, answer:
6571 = 4.557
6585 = 4.14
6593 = 4.502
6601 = 3.851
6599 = 4.015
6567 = 4.593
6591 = 4.857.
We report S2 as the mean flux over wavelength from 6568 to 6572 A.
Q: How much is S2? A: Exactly 4.55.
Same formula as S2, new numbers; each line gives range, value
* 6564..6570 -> 4.54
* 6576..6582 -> 4.11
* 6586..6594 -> 4.53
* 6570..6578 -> 4.16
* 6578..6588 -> 4.24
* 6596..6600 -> 4.18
